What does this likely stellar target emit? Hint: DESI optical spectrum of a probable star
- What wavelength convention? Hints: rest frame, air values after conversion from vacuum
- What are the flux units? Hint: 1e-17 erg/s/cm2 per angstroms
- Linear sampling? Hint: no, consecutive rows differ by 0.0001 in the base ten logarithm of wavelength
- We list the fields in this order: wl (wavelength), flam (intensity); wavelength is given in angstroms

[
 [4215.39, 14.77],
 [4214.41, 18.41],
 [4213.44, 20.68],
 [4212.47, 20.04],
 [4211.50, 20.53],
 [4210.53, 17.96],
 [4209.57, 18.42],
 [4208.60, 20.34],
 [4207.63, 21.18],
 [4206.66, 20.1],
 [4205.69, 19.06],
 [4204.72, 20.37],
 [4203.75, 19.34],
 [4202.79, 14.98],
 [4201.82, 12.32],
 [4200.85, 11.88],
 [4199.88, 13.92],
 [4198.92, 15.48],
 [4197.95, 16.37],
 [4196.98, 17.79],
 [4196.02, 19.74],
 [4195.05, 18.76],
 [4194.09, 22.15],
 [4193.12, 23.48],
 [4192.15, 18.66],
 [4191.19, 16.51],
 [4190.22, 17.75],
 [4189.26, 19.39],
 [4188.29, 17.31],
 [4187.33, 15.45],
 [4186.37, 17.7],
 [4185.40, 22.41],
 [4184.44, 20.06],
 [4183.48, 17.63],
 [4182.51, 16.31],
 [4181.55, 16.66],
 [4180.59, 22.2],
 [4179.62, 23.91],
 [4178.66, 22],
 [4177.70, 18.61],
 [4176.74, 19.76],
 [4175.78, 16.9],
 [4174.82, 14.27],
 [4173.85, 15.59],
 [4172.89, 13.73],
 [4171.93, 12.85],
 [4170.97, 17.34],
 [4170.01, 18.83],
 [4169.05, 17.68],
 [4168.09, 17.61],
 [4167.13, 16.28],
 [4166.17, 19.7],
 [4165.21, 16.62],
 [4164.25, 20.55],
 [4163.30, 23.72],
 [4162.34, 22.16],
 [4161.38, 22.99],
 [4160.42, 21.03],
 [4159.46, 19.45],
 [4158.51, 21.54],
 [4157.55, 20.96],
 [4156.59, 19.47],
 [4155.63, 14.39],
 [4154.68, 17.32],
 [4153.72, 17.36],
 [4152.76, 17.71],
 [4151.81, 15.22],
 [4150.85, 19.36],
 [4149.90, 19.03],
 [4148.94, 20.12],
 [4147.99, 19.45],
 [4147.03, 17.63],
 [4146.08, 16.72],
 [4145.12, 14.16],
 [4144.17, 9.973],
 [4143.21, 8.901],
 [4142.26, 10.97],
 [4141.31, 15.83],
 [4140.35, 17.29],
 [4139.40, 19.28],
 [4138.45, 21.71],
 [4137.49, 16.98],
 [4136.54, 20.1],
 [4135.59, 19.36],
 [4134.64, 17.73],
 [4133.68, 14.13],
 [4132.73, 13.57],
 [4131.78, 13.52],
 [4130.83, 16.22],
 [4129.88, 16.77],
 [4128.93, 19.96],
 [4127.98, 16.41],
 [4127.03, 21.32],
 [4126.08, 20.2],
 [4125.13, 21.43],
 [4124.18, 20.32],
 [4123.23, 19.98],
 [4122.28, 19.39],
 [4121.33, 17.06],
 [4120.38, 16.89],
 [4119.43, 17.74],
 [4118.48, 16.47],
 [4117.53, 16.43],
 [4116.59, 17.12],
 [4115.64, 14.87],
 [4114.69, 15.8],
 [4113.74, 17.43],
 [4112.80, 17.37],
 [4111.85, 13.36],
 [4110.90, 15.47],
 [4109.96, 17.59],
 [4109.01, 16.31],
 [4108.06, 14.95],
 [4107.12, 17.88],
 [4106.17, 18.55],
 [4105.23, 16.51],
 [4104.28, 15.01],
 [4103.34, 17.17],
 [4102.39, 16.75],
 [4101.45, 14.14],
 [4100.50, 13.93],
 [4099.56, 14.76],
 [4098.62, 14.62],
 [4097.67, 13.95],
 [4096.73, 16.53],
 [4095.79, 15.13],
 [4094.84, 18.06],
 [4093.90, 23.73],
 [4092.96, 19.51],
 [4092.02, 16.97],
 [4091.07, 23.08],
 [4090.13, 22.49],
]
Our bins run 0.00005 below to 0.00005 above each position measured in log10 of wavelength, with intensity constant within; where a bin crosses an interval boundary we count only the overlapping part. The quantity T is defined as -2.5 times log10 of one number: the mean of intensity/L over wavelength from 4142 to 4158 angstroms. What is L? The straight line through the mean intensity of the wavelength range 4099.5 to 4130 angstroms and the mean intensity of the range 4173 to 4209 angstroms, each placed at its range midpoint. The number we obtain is 0.077 mag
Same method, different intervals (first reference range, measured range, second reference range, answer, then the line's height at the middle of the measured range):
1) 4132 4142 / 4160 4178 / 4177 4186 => 0.056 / 19.2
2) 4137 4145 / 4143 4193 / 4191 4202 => -0.122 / 16.2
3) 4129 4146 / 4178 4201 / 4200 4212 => -0.071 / 17.4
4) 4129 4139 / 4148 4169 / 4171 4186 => -0.085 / 17.7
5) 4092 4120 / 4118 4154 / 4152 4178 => 0.006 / 17.4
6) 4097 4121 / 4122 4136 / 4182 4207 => -0.096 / 16.5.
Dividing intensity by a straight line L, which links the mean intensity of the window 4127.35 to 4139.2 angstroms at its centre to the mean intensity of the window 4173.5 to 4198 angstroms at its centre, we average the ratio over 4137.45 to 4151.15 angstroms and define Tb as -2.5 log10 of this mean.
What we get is 0.08 mag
